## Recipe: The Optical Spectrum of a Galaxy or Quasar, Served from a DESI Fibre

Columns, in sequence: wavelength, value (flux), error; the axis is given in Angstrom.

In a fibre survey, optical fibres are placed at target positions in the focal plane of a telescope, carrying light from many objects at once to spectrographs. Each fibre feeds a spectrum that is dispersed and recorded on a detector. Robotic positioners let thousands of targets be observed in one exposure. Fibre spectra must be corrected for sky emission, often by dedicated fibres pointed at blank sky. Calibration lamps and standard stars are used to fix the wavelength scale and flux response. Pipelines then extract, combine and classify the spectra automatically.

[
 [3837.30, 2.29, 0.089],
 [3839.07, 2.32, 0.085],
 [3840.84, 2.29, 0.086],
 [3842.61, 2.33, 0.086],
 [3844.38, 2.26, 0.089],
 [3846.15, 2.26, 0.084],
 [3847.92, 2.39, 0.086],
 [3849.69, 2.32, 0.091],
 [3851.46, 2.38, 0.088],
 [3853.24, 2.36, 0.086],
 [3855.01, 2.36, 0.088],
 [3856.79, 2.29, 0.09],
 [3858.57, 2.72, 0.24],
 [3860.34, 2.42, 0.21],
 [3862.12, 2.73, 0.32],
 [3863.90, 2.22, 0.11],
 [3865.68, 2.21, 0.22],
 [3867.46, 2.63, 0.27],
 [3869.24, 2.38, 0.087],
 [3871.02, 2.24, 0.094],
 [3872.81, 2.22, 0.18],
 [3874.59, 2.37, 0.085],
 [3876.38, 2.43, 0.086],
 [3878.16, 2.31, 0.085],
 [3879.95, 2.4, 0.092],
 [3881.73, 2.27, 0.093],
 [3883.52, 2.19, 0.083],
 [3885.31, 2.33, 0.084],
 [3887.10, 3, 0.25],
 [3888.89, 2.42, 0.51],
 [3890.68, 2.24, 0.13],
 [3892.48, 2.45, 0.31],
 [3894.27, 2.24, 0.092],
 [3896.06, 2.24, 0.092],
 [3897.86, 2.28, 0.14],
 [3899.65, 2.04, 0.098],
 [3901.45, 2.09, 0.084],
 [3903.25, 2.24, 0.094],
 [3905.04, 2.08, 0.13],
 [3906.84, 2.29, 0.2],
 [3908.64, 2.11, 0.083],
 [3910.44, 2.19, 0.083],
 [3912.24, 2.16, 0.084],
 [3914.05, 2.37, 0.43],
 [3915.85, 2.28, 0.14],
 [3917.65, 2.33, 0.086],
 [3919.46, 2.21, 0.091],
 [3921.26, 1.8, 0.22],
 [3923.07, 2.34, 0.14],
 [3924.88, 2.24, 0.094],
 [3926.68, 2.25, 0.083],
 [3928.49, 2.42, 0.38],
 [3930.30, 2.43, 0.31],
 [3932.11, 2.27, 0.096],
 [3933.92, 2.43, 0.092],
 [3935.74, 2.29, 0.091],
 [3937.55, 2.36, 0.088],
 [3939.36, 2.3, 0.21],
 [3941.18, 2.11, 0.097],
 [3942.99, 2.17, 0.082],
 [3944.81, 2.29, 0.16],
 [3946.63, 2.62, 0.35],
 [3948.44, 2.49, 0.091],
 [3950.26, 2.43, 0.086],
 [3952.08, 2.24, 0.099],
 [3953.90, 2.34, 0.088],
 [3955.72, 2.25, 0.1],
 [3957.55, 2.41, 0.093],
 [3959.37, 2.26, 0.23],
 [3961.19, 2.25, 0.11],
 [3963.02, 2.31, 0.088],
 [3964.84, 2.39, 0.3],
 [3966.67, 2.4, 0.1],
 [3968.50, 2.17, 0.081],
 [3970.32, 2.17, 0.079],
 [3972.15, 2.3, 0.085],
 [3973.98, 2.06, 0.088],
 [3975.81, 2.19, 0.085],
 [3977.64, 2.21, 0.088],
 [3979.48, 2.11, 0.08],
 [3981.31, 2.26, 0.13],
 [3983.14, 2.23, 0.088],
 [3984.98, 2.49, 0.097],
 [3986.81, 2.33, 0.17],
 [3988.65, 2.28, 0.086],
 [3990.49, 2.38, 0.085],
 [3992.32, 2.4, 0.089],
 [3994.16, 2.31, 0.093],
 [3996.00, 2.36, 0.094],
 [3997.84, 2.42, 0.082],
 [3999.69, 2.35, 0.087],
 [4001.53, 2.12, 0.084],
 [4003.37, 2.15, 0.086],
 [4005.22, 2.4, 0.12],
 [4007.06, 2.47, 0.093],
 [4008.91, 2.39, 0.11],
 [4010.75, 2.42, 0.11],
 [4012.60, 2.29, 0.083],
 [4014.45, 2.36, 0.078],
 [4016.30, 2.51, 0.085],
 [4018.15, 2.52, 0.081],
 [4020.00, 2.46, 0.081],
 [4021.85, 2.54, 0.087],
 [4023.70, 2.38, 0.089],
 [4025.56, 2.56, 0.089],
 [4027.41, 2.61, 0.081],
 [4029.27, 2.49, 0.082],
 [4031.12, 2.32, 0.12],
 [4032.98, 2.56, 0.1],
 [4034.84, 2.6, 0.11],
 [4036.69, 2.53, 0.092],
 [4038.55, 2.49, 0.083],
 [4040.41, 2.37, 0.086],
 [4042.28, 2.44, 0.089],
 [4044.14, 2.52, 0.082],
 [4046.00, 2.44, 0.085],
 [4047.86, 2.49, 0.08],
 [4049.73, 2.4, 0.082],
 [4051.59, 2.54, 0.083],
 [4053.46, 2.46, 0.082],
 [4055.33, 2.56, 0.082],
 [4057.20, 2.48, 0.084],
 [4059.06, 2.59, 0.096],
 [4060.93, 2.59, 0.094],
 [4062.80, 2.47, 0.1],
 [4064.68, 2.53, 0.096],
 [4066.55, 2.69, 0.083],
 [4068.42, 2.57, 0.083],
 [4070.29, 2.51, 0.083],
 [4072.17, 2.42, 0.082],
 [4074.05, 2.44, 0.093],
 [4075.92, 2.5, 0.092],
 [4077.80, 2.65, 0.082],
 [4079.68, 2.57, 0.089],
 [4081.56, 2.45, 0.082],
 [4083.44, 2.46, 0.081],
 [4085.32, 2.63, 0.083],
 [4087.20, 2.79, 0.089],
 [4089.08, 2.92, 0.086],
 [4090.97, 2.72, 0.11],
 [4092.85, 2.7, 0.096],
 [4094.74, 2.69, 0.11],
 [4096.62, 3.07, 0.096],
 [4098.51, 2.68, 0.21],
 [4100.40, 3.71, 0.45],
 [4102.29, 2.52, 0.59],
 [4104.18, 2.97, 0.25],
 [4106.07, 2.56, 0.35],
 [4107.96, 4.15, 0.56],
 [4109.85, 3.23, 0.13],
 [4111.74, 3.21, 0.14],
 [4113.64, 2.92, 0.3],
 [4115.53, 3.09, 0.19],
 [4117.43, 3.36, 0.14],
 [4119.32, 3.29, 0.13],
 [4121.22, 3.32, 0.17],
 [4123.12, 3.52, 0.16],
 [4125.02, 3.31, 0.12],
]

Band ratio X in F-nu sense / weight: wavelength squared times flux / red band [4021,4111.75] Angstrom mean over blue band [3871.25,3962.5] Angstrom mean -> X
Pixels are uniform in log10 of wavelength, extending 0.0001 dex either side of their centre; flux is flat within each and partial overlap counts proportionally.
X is 1.24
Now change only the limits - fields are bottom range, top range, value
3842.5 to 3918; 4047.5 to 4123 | 1.33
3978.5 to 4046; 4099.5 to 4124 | 1.41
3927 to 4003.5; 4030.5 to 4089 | 1.15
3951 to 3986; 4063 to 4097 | 1.22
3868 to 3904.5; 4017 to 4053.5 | 1.16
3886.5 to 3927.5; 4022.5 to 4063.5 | 1.19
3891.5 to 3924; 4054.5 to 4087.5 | 1.25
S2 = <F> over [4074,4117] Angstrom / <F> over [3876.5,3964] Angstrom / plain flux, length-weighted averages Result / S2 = 1.25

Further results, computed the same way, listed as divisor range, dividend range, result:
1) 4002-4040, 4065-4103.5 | 1.10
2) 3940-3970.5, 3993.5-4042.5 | 1.05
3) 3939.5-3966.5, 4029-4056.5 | 1.07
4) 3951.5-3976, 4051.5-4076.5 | 1.11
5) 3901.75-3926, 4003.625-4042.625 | 1.12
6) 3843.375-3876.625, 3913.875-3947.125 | 0.96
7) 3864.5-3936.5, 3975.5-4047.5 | 1.04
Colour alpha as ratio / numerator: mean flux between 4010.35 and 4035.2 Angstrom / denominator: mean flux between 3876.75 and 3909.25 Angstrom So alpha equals 1.1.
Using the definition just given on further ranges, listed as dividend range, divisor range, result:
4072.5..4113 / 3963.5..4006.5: 1.24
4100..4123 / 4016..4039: 1.27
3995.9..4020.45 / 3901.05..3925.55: 1.08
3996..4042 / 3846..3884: 1.02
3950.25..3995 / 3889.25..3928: 1.03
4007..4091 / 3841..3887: 1.06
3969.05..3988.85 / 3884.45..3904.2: 0.96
